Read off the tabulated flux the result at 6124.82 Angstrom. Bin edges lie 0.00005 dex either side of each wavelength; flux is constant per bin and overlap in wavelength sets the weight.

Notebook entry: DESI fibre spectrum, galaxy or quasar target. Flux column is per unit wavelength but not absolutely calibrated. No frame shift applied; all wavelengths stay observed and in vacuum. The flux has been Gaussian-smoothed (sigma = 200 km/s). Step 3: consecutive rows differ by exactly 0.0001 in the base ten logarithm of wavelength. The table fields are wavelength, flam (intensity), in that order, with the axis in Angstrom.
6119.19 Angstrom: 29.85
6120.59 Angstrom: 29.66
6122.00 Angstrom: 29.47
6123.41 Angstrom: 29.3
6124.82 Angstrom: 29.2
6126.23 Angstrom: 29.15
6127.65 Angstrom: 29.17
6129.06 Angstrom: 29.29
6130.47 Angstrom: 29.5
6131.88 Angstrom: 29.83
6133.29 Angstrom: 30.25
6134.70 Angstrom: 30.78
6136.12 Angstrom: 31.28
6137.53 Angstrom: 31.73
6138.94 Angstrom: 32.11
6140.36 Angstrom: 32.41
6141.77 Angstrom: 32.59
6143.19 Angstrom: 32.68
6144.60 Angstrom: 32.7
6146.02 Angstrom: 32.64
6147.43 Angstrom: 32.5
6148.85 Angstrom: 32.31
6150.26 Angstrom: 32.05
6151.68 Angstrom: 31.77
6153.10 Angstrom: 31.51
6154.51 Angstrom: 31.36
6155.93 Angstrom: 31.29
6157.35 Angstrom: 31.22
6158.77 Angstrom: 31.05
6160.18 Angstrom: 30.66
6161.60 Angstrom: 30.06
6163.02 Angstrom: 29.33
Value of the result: 29.2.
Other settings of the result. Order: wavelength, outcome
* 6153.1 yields 31.51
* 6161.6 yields 30.06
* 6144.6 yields 32.7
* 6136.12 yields 31.28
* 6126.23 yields 29.15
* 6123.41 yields 29.3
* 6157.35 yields 31.22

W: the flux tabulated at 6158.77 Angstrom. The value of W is 31.05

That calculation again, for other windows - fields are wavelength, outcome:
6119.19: 29.85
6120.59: 29.66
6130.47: 29.5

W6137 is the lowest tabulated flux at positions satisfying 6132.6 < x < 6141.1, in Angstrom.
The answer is 30.25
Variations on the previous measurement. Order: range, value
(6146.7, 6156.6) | 31.29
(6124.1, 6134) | 29.15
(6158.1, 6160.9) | 30.66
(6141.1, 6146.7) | 32.59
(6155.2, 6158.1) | 31.22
